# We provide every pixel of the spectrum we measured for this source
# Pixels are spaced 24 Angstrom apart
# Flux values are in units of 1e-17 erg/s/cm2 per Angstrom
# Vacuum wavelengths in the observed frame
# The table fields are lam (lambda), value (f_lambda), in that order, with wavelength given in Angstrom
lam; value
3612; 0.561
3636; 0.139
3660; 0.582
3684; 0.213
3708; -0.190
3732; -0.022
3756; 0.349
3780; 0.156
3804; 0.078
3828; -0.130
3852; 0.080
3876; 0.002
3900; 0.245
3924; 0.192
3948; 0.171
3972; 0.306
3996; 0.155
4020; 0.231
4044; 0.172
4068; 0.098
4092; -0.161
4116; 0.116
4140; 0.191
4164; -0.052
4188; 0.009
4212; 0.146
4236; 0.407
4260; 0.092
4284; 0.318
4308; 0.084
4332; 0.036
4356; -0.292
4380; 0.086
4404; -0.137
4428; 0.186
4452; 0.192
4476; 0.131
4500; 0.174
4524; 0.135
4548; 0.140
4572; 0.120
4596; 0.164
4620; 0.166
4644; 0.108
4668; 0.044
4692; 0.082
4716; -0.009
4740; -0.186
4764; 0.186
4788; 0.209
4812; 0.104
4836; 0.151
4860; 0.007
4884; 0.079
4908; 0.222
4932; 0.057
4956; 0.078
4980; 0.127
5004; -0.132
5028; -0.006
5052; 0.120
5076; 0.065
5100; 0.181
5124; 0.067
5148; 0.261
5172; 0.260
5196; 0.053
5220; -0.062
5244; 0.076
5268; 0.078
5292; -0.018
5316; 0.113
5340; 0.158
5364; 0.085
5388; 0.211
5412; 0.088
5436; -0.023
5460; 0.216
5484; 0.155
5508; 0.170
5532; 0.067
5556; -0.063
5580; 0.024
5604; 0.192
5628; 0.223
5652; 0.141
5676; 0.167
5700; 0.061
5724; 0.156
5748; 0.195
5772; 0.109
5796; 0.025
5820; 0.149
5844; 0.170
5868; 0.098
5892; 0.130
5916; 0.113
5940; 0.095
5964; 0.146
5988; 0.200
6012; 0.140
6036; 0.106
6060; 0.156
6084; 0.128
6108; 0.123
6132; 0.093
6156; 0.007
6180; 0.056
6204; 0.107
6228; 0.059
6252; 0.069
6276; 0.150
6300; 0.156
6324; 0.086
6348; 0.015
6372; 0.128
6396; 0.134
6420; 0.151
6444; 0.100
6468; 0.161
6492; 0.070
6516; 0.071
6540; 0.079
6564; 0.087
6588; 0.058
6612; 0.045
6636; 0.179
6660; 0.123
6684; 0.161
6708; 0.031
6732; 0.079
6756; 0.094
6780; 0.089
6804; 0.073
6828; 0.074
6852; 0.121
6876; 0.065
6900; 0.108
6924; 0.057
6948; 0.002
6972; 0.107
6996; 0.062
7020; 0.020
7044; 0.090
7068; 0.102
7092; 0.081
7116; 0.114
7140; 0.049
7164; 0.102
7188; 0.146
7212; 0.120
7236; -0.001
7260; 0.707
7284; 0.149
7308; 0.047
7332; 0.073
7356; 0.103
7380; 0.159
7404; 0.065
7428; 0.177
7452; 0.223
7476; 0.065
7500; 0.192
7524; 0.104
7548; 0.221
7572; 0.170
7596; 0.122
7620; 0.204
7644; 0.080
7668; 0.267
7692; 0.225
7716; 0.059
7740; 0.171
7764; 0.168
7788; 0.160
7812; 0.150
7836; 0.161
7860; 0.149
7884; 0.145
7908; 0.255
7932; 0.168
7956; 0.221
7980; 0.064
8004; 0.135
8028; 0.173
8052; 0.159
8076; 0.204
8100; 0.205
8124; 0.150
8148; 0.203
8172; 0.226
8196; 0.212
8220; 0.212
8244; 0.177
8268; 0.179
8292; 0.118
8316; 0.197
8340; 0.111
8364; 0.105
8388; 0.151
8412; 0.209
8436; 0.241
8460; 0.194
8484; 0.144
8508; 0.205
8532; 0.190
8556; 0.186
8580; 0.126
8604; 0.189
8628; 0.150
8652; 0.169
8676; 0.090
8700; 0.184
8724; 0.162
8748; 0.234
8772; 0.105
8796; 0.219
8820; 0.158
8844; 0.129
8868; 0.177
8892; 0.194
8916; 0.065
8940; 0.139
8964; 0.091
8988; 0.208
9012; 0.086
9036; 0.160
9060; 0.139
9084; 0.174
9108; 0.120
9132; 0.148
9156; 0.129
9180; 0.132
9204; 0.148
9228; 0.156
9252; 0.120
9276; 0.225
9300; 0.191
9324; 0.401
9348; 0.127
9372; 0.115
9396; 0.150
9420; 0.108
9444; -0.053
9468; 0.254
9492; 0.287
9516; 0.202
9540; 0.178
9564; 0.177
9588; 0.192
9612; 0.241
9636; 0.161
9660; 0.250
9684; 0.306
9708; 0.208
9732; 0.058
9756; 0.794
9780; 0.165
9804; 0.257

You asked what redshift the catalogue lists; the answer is 0.95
